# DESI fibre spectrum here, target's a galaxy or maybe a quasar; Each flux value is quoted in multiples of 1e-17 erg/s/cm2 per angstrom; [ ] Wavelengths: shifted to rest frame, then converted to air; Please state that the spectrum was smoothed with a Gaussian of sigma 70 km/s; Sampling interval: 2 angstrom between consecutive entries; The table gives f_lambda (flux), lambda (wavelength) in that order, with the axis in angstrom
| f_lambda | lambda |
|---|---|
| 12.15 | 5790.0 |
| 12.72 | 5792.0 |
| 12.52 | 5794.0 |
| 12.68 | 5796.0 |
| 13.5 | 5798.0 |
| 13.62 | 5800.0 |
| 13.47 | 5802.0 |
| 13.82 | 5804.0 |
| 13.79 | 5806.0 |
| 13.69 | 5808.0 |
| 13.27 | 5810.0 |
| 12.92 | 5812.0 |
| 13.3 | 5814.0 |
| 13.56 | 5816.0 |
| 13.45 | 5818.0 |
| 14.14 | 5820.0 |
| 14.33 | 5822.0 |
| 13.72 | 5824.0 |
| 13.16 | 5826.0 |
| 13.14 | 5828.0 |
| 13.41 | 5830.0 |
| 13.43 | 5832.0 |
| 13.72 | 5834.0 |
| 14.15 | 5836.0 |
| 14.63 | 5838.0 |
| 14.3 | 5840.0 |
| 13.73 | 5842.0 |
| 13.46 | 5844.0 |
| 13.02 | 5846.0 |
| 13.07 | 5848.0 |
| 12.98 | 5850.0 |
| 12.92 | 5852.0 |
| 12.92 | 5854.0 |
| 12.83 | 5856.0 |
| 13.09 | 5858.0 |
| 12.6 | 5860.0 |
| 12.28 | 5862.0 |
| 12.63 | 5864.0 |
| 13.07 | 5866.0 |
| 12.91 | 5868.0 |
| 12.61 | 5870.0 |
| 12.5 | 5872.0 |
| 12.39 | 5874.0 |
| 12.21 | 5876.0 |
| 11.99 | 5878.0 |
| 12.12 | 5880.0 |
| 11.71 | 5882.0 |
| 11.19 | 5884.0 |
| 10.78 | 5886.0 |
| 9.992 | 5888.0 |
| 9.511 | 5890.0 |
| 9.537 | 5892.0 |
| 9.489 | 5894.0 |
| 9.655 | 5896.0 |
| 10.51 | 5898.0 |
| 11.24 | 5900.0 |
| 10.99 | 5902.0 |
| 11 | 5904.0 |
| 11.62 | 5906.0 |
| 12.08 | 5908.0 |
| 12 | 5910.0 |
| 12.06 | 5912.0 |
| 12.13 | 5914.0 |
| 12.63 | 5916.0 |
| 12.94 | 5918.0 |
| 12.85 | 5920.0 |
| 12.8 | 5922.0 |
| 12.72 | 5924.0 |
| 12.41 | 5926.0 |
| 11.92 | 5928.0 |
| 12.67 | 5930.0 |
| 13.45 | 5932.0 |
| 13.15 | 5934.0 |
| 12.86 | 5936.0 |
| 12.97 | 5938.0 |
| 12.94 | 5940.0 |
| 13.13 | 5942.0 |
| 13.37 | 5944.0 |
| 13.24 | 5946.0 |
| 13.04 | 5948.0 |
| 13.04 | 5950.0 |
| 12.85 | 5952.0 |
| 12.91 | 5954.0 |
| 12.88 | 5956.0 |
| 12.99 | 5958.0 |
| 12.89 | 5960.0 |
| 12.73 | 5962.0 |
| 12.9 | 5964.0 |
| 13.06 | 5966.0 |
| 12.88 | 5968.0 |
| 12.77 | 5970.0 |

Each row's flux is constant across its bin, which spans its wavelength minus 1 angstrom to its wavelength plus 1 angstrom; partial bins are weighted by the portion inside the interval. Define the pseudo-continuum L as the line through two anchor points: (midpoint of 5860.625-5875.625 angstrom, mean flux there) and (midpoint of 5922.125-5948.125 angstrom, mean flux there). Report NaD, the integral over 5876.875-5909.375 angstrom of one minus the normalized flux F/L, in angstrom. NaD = 4.8 angstrom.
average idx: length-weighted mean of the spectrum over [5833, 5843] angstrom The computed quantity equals 14.1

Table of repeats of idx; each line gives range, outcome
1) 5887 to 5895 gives 9.63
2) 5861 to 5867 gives 12.7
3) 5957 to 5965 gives 12.9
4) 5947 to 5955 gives 13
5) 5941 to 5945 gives 13.2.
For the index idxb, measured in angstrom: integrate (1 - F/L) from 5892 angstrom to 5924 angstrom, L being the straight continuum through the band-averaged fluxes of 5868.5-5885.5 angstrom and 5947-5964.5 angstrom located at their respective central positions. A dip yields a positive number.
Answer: 2.2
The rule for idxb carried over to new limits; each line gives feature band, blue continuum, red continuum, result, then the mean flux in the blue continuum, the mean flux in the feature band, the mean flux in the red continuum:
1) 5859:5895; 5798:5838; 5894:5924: 2.2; 13.6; 11.6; 11.7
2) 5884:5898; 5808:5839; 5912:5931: 3.2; 13.6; 9.97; 12.5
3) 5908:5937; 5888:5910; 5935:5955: -1.9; 10.6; 12.6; 13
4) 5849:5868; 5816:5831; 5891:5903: -1.3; 13.6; 12.8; 10.2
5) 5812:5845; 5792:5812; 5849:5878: -1.7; 13.3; 13.7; 12.7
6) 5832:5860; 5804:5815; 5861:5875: -1.0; 13.4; 13.4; 12.6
